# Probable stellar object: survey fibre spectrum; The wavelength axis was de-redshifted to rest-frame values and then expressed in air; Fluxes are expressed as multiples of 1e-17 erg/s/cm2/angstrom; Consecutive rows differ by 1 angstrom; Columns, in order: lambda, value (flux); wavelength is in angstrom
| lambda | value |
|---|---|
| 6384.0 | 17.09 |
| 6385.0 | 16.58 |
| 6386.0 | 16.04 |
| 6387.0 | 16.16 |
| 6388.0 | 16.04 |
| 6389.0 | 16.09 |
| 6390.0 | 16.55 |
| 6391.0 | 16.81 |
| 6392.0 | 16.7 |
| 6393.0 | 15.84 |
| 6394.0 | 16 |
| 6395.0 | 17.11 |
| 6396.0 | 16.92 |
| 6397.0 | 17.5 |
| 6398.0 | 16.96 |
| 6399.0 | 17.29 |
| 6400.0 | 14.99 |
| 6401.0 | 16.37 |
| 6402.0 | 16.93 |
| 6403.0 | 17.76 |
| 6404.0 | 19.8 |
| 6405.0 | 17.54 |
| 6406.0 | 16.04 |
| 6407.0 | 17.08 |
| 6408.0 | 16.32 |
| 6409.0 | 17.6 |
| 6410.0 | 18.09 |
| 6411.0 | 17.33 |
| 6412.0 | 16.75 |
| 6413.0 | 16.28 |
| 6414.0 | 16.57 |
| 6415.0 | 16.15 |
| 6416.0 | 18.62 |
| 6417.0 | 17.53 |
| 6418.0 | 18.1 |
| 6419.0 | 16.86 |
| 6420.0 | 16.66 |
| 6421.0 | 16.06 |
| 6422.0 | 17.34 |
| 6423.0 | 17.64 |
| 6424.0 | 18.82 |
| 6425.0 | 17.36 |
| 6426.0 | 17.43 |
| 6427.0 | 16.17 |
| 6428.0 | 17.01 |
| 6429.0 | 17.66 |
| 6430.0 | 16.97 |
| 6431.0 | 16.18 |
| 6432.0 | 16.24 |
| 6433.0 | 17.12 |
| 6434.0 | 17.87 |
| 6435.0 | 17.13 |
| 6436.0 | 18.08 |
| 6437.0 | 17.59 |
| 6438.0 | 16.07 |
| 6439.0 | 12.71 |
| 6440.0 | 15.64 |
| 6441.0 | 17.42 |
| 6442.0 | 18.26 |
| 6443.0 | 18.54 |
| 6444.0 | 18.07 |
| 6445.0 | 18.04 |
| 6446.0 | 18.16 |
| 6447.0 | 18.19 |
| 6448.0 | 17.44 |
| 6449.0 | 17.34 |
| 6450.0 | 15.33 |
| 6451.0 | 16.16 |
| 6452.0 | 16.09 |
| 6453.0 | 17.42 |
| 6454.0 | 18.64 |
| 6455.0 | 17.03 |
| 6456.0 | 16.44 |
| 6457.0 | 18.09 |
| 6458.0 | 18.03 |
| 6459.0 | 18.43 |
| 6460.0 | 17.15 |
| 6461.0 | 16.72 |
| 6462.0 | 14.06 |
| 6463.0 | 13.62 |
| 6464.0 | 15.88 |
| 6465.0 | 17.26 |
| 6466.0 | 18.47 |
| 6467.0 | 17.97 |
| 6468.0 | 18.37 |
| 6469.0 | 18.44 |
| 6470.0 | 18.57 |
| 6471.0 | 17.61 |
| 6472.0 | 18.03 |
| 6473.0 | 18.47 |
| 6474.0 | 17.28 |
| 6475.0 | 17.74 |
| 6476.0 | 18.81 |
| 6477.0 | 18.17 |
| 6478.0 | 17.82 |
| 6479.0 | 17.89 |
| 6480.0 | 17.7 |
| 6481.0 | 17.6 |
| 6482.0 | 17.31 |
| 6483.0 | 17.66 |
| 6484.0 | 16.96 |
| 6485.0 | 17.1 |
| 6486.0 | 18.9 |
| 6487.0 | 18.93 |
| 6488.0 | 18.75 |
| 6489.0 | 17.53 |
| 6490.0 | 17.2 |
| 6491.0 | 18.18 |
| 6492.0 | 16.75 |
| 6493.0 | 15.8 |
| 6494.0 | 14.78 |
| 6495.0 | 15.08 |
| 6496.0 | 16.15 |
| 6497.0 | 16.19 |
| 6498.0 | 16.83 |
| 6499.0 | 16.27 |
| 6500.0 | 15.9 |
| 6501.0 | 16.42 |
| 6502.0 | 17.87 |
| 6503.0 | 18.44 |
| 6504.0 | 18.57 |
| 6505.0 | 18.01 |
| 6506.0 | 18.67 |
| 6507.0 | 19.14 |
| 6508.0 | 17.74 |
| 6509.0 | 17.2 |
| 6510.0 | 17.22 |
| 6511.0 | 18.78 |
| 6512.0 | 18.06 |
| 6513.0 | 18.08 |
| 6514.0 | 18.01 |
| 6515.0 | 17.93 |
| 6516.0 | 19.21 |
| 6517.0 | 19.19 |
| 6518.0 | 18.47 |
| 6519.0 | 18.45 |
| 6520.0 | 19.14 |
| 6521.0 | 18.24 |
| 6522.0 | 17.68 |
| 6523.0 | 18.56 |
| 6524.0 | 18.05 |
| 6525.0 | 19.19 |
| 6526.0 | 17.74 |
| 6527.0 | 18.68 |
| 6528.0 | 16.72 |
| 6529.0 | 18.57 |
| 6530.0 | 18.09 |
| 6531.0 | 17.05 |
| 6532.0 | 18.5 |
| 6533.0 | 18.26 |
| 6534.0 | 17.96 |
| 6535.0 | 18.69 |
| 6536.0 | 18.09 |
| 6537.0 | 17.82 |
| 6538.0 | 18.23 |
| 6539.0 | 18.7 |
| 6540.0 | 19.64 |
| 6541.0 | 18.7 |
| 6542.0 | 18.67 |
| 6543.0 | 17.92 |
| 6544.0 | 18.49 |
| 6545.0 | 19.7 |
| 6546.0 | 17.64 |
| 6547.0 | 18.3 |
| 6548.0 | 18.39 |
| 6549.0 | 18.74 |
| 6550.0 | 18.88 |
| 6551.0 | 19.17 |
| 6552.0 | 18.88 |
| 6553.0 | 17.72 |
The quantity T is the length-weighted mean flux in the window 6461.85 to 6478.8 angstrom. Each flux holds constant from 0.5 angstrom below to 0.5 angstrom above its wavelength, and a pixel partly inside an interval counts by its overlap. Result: 17.5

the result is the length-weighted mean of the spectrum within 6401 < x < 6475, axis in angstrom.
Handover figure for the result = 17.2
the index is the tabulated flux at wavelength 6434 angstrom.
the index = 17.87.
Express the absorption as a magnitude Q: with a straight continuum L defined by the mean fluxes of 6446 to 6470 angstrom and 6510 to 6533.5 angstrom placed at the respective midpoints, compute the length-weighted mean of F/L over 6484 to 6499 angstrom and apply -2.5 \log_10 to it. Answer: 0.05 mag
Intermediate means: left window 17.1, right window 18.3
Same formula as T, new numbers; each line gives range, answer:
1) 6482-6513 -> 17.4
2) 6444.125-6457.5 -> 17.3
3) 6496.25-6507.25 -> 17.4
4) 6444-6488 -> 17.5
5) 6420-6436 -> 17.1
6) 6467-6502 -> 17.4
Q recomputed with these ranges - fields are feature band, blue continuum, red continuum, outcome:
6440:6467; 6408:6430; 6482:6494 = 0.012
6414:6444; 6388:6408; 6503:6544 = 0.006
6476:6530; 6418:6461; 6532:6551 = 0.016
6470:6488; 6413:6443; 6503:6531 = -0.012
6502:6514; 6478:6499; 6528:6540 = -0.034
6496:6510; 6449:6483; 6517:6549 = 0.030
